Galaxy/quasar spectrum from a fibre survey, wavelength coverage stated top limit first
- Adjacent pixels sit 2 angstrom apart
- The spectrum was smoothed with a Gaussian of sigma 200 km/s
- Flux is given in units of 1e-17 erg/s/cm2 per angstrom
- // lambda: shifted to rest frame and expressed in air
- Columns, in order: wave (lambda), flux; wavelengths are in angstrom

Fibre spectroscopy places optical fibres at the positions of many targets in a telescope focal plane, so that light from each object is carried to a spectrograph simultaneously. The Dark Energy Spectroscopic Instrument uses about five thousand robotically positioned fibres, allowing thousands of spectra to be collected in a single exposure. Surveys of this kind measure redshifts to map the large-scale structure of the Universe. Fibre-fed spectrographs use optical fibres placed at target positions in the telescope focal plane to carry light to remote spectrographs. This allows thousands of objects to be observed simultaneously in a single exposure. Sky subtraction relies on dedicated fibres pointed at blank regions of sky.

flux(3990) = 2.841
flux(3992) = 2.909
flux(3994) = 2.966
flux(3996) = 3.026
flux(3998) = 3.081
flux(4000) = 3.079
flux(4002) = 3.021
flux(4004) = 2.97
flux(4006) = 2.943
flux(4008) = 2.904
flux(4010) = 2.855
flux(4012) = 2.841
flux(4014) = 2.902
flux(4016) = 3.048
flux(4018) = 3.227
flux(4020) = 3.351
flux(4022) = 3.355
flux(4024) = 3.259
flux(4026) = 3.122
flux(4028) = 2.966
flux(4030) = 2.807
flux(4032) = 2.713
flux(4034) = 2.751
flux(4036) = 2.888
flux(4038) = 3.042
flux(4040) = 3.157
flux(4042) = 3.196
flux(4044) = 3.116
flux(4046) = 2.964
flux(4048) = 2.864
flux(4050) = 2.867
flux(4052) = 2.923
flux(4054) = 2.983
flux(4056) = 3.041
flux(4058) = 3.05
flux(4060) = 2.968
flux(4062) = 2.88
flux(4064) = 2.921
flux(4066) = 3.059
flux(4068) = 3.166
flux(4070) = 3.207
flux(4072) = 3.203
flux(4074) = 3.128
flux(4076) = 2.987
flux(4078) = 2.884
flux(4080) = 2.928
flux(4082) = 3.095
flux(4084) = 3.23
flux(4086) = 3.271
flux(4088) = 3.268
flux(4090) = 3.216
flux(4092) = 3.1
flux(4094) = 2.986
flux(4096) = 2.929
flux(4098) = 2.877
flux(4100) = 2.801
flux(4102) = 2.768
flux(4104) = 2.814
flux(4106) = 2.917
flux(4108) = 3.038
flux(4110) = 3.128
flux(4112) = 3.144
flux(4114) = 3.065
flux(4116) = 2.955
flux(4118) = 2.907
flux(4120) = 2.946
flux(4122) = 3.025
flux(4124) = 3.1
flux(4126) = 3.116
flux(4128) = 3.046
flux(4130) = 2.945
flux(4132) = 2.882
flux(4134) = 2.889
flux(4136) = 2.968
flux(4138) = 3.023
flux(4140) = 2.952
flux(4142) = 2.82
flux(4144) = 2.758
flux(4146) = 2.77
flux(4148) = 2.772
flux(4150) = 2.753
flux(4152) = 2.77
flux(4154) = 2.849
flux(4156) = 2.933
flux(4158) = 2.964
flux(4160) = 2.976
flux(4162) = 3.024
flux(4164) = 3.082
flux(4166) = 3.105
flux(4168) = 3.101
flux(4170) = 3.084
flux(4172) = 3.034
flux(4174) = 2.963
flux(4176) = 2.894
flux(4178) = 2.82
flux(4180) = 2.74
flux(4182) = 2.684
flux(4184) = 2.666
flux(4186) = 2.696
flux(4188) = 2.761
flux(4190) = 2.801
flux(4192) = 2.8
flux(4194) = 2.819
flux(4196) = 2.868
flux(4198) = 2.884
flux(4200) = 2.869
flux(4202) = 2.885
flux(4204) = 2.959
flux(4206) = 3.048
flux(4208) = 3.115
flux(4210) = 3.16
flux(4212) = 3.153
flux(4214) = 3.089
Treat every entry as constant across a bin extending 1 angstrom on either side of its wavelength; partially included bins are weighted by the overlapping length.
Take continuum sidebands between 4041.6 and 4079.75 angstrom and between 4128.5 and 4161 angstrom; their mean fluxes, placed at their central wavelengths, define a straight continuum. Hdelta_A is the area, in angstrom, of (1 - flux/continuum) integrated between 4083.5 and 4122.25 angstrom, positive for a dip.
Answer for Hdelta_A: -0.9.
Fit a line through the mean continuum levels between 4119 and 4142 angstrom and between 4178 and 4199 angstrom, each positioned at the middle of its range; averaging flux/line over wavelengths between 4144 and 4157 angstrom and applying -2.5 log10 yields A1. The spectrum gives 0.04 mag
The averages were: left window 2.98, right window 2.77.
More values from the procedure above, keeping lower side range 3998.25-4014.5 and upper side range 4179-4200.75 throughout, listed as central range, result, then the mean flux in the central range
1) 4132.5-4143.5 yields -0.04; 2.92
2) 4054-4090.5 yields -0.07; 3.08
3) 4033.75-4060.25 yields -0.03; 2.99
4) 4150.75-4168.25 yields -0.06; 2.97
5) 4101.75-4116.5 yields -0.05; 2.99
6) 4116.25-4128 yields -0.07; 3.02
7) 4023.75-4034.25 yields 0.00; 2.93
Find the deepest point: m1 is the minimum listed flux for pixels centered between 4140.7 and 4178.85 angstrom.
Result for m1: 2.753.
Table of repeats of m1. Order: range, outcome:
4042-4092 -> 2.864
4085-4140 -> 2.768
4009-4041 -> 2.713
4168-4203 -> 2.666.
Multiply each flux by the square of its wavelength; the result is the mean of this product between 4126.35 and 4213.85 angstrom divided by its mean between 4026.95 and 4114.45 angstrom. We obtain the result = 1.02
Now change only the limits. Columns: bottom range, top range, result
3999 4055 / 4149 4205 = 1.03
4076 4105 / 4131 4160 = 0.98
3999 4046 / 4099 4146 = 1.03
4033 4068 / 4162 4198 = 1.03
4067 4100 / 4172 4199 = 0.96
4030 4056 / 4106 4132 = 1.06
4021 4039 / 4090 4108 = 1.01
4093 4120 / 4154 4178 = 1.05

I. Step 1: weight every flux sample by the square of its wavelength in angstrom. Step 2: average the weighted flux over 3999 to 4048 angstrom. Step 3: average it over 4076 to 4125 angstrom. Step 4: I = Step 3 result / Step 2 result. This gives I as 1.04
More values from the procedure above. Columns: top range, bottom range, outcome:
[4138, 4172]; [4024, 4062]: 1.04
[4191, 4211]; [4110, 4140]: 1.02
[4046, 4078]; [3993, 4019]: 1.04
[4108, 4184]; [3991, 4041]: 1.04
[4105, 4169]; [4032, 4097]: 1.01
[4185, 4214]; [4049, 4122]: 1.02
